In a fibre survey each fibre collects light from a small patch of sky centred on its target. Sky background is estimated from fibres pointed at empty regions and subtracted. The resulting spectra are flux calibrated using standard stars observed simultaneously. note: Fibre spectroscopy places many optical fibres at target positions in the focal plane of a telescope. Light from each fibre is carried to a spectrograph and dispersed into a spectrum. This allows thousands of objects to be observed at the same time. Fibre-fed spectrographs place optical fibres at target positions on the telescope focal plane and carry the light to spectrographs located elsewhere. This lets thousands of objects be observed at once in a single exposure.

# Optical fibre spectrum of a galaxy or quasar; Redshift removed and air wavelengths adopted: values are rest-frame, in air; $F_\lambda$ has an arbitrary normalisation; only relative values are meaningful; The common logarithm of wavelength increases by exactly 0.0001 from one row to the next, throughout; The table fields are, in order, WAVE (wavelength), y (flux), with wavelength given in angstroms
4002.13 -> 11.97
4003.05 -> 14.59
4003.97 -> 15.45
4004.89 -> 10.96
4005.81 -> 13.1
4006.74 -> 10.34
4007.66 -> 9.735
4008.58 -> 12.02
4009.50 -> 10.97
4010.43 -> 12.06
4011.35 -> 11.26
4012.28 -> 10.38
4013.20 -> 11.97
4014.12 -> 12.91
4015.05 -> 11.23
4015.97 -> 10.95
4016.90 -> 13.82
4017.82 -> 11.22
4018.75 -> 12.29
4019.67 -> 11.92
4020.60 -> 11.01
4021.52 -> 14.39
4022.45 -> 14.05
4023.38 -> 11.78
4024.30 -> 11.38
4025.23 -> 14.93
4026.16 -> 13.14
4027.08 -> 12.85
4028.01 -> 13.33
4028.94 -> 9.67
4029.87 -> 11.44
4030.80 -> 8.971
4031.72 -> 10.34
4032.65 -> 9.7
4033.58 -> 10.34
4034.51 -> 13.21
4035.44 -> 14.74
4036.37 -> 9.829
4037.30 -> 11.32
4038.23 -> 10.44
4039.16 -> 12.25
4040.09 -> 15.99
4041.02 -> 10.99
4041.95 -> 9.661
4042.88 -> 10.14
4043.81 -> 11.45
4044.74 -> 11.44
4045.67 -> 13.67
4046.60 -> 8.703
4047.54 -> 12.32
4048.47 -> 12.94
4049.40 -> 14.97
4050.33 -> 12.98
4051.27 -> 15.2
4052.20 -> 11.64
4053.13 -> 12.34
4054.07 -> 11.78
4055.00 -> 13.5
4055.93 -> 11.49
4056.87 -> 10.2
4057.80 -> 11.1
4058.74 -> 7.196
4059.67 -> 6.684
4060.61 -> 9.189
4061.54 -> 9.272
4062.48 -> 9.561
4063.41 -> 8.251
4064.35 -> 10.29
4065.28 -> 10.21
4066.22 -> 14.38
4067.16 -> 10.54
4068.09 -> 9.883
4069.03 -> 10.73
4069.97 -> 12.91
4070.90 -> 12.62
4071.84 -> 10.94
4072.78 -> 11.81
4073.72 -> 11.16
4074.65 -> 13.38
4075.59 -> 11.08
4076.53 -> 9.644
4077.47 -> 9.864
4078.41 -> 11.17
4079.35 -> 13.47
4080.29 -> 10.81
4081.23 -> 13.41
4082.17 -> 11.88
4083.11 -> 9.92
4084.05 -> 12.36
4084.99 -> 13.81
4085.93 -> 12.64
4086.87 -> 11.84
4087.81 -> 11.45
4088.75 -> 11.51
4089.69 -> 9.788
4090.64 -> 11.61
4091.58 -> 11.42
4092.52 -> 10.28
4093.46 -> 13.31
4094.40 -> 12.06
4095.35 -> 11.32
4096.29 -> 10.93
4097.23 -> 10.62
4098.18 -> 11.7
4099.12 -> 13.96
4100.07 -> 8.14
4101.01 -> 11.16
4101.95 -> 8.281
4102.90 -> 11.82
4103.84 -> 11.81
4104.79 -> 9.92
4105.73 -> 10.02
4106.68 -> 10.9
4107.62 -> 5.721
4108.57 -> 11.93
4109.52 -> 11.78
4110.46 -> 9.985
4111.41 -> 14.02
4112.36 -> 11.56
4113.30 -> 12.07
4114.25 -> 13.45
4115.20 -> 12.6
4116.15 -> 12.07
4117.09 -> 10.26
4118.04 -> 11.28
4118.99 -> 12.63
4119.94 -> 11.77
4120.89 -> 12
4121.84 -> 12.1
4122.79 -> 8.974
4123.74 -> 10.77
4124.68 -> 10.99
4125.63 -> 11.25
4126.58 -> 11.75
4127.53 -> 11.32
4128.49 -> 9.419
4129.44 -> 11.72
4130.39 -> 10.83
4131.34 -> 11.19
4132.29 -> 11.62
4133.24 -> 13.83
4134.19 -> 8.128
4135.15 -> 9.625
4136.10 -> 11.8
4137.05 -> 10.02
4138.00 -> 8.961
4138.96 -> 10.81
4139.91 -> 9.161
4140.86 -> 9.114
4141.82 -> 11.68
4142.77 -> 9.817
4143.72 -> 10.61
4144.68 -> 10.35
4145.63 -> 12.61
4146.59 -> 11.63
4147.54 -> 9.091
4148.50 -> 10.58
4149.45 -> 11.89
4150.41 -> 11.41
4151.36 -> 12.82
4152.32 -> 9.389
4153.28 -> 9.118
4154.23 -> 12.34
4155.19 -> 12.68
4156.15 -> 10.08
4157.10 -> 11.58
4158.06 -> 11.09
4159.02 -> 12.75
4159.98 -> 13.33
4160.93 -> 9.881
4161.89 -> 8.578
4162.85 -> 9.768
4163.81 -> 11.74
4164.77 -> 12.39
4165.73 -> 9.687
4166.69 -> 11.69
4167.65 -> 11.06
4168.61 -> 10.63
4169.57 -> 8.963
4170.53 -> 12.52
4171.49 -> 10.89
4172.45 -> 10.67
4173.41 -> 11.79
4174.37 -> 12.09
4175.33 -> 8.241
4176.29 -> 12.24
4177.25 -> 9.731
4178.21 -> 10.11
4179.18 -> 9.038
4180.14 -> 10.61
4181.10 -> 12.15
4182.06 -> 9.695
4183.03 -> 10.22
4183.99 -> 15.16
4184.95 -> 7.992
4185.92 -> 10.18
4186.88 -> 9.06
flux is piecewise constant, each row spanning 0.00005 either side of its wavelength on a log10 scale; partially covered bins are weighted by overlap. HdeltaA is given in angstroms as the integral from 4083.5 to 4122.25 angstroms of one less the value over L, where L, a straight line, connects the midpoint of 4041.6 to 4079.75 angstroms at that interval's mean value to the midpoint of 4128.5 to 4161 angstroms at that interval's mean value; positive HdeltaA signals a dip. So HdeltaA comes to -1.2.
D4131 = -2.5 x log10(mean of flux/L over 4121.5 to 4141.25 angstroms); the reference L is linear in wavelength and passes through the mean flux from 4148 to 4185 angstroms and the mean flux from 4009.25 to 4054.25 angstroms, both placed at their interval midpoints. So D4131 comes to 0.059 mag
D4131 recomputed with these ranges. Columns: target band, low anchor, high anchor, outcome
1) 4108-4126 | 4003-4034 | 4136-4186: -0.05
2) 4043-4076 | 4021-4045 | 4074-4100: 0.04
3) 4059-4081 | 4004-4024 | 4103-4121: 0.08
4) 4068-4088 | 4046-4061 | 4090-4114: -0.04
